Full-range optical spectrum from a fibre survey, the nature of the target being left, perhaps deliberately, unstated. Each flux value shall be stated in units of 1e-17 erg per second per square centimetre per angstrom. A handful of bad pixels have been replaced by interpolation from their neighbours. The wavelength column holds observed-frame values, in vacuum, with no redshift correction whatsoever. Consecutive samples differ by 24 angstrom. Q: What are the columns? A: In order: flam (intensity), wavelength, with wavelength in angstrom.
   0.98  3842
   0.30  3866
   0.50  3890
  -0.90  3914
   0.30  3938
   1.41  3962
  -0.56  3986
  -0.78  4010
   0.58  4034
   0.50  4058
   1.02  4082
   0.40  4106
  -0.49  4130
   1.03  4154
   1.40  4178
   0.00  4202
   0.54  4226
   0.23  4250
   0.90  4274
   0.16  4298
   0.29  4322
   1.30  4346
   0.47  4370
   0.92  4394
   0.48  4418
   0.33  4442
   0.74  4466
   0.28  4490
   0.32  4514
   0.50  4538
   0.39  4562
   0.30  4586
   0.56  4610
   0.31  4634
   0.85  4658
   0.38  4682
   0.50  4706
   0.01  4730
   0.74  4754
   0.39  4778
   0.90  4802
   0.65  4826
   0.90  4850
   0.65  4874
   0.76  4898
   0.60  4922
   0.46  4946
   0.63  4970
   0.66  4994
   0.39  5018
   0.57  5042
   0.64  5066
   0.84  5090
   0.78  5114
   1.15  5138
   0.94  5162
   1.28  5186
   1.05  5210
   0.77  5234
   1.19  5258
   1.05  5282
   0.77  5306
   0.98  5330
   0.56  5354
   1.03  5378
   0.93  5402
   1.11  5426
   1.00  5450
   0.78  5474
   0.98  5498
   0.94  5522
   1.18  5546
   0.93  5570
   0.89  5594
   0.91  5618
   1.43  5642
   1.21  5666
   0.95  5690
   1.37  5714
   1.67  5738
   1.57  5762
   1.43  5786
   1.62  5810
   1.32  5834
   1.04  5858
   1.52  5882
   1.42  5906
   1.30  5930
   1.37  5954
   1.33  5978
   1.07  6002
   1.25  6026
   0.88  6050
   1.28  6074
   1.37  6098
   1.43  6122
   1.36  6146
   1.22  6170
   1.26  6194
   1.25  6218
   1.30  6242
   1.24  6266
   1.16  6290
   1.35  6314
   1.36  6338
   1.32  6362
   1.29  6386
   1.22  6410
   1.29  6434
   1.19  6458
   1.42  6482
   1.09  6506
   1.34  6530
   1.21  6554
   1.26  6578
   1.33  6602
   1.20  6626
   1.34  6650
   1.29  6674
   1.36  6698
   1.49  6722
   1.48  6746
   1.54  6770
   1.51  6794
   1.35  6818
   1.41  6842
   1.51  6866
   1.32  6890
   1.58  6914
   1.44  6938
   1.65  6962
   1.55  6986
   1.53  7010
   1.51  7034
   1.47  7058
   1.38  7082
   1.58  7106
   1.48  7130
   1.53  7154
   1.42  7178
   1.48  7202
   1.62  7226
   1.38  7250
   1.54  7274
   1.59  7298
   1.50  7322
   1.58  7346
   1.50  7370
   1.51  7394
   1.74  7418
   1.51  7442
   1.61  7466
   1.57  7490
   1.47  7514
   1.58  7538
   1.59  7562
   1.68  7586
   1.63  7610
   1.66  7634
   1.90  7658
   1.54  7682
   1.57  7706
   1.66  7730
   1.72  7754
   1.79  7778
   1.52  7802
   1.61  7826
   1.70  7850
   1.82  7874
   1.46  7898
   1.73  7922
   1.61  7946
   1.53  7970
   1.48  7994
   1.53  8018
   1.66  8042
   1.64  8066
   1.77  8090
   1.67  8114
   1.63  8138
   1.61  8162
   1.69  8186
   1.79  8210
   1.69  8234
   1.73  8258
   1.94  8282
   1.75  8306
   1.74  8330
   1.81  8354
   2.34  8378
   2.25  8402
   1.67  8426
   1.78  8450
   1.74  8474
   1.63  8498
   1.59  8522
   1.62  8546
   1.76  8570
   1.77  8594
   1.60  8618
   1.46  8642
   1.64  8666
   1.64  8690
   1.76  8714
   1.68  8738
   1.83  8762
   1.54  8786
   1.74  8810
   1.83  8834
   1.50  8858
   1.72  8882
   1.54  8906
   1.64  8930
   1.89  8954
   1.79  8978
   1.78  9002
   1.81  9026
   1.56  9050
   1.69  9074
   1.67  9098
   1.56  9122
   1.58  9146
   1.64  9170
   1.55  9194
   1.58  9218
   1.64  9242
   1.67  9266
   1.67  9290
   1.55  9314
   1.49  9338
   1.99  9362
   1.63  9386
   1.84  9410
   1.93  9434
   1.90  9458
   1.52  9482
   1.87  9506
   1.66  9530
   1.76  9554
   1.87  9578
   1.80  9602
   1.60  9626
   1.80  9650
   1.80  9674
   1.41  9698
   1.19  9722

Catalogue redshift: 0.276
